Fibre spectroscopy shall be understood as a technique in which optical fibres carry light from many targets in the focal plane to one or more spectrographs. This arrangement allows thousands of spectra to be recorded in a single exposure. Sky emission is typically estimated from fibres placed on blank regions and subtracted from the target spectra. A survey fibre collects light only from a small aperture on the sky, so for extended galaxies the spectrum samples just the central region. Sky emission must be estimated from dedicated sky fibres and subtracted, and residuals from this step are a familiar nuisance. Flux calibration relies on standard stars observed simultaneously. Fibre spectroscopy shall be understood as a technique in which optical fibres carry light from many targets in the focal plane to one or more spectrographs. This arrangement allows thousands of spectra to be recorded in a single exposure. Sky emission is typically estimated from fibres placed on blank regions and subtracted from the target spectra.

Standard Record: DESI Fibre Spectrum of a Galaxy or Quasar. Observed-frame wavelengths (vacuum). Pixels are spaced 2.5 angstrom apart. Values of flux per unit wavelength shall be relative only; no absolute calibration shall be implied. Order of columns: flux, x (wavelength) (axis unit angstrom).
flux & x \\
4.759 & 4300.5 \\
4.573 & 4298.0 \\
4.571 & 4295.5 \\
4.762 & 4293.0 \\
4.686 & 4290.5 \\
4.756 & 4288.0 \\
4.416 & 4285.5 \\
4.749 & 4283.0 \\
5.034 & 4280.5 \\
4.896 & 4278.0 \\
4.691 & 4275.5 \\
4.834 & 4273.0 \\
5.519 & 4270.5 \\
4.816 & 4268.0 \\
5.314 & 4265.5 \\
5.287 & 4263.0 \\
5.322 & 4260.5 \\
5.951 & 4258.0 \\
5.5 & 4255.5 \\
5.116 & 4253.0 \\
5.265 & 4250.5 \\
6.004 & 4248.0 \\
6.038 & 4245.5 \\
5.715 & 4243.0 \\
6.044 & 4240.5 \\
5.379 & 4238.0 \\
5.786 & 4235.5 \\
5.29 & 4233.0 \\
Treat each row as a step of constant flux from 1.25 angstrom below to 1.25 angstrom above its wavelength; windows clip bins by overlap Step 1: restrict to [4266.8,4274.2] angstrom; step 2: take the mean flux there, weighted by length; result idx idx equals 5.06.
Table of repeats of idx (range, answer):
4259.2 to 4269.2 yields 5.19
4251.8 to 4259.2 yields 5.52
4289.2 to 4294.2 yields 4.72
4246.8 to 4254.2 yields 5.46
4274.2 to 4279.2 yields 4.79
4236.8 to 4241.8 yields 5.71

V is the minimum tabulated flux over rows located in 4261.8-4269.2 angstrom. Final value 4.816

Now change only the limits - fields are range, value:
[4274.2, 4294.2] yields 4.416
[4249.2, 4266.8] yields 5.116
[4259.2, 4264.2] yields 5.287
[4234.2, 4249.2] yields 5.379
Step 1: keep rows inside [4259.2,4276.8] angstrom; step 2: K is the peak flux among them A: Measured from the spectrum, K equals 5.519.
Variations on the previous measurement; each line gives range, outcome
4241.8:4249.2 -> 6.038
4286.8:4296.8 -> 4.762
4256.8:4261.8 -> 5.951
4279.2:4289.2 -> 5.034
